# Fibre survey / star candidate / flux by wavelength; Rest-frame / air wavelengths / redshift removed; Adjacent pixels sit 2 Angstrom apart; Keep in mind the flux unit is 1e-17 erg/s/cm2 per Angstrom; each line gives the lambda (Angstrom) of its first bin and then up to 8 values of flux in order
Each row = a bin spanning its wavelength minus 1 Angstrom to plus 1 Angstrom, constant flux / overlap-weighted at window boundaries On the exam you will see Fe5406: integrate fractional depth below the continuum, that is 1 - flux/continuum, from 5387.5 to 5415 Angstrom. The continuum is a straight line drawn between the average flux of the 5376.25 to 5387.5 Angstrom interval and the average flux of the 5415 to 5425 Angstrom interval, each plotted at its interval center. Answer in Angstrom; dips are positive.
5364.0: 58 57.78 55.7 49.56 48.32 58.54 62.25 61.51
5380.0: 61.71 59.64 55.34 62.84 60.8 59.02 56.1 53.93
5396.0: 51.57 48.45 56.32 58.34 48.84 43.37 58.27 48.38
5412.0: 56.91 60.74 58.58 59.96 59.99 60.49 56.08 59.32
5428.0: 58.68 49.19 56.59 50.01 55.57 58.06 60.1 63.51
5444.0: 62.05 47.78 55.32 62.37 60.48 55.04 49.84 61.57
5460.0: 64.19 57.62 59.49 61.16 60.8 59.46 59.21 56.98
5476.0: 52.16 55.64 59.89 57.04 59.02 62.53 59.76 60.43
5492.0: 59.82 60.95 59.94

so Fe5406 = 2.5 Angstrom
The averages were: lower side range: 60.4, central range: 54.2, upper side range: 59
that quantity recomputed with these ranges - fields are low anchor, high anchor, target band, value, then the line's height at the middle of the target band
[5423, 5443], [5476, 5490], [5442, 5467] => -0.3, 57.5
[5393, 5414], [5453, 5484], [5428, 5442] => -0.1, 55.4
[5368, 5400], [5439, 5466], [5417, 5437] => 0.4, 57.8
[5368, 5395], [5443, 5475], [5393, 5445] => 1.8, 57.9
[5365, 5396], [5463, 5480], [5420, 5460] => 0.5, 57.9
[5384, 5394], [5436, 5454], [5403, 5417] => 1.2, 58.5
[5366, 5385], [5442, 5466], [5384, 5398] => 0.2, 57.2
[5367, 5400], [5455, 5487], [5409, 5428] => -0.2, 57.4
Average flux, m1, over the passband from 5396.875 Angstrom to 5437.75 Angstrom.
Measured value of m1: 55.2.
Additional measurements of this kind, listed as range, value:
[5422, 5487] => 57.8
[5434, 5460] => 57.6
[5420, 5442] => 56.9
